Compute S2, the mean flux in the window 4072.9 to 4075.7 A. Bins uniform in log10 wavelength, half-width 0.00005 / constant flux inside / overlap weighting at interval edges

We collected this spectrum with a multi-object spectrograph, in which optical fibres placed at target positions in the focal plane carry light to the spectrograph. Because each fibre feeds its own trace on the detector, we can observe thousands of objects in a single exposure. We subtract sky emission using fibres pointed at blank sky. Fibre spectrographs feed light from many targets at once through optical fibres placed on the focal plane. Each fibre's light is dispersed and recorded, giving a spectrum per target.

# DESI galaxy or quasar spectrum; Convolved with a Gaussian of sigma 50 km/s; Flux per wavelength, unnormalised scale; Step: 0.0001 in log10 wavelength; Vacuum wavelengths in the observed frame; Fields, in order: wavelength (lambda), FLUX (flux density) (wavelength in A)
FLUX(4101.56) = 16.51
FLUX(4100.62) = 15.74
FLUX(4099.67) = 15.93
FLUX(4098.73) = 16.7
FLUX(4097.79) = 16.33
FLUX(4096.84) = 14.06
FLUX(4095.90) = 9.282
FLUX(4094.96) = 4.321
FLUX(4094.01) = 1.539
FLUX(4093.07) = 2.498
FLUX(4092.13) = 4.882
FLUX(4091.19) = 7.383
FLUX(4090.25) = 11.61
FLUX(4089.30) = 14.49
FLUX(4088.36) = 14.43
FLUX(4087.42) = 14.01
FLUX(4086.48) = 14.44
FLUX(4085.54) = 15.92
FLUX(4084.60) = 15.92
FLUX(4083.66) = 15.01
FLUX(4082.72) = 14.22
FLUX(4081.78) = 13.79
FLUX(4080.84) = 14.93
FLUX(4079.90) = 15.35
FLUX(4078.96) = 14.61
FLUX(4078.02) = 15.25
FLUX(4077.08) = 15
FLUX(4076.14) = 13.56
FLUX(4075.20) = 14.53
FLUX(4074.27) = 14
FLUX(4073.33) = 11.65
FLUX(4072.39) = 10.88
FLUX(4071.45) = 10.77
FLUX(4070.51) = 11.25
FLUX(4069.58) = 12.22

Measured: 13.4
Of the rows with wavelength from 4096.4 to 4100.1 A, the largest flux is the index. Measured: 16.7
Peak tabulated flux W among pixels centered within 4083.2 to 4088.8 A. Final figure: 15.92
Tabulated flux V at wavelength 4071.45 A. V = 10.77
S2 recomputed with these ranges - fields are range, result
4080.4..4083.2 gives 14.3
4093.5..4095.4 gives 2.89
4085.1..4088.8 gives 14.7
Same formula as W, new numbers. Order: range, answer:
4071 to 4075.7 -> 14.53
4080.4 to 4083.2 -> 14.93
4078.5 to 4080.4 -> 15.35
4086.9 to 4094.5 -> 14.49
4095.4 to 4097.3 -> 14.06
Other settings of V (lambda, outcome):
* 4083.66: 15.01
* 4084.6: 15.92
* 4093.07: 2.498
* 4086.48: 14.44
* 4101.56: 16.51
